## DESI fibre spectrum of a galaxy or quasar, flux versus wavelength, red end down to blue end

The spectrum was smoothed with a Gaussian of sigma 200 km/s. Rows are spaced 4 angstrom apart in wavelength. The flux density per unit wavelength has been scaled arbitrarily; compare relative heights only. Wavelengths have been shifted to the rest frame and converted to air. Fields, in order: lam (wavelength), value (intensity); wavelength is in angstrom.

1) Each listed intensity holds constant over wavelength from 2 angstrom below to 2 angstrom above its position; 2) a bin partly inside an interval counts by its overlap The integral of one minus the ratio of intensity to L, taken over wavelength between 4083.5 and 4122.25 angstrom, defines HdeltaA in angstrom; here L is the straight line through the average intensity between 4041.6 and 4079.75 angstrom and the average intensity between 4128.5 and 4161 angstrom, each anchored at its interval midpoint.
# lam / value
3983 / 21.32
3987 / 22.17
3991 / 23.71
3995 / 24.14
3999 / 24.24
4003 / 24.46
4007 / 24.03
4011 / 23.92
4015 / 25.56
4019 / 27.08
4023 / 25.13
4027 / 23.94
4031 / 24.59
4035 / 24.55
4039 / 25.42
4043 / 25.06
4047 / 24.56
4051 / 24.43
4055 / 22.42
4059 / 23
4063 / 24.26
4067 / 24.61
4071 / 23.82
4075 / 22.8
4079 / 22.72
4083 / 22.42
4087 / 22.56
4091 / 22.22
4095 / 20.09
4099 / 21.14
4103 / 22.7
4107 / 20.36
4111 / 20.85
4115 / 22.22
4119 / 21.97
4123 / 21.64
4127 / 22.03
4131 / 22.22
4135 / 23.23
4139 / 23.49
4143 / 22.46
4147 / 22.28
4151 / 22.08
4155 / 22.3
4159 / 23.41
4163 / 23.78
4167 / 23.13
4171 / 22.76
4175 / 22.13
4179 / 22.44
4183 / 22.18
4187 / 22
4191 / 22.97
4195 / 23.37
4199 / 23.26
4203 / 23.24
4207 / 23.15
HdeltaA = 2.71 angstrom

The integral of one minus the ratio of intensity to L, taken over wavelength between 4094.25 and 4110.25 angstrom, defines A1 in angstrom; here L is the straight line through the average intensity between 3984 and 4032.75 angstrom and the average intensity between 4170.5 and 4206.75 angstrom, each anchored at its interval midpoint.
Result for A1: 1.6 angstrom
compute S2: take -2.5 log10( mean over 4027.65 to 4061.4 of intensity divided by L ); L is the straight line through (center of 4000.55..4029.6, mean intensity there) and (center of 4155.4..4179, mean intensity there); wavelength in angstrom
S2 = 0.01 mag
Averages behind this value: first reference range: 24.9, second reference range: 22.9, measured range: 24.2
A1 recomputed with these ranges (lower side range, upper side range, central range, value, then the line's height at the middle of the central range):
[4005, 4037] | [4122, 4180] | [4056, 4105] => 2.38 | 23.8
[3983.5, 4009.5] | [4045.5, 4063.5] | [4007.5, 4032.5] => -1.40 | 23.7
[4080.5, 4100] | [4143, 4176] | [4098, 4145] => 0.31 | 22.2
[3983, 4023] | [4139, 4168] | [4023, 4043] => -0.63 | 24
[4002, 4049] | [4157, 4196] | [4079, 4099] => 1.80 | 24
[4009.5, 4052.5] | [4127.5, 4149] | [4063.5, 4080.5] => 0.36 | 24.1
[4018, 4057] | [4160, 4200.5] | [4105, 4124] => 1.82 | 23.7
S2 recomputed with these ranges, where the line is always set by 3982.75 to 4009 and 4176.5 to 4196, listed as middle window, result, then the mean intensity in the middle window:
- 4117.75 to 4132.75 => 0.04 mag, 22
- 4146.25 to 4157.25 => 0.02 mag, 22.2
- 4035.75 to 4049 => -0.07 mag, 25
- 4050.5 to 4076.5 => -0.02 mag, 23.6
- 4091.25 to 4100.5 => 0.11 mag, 20.9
